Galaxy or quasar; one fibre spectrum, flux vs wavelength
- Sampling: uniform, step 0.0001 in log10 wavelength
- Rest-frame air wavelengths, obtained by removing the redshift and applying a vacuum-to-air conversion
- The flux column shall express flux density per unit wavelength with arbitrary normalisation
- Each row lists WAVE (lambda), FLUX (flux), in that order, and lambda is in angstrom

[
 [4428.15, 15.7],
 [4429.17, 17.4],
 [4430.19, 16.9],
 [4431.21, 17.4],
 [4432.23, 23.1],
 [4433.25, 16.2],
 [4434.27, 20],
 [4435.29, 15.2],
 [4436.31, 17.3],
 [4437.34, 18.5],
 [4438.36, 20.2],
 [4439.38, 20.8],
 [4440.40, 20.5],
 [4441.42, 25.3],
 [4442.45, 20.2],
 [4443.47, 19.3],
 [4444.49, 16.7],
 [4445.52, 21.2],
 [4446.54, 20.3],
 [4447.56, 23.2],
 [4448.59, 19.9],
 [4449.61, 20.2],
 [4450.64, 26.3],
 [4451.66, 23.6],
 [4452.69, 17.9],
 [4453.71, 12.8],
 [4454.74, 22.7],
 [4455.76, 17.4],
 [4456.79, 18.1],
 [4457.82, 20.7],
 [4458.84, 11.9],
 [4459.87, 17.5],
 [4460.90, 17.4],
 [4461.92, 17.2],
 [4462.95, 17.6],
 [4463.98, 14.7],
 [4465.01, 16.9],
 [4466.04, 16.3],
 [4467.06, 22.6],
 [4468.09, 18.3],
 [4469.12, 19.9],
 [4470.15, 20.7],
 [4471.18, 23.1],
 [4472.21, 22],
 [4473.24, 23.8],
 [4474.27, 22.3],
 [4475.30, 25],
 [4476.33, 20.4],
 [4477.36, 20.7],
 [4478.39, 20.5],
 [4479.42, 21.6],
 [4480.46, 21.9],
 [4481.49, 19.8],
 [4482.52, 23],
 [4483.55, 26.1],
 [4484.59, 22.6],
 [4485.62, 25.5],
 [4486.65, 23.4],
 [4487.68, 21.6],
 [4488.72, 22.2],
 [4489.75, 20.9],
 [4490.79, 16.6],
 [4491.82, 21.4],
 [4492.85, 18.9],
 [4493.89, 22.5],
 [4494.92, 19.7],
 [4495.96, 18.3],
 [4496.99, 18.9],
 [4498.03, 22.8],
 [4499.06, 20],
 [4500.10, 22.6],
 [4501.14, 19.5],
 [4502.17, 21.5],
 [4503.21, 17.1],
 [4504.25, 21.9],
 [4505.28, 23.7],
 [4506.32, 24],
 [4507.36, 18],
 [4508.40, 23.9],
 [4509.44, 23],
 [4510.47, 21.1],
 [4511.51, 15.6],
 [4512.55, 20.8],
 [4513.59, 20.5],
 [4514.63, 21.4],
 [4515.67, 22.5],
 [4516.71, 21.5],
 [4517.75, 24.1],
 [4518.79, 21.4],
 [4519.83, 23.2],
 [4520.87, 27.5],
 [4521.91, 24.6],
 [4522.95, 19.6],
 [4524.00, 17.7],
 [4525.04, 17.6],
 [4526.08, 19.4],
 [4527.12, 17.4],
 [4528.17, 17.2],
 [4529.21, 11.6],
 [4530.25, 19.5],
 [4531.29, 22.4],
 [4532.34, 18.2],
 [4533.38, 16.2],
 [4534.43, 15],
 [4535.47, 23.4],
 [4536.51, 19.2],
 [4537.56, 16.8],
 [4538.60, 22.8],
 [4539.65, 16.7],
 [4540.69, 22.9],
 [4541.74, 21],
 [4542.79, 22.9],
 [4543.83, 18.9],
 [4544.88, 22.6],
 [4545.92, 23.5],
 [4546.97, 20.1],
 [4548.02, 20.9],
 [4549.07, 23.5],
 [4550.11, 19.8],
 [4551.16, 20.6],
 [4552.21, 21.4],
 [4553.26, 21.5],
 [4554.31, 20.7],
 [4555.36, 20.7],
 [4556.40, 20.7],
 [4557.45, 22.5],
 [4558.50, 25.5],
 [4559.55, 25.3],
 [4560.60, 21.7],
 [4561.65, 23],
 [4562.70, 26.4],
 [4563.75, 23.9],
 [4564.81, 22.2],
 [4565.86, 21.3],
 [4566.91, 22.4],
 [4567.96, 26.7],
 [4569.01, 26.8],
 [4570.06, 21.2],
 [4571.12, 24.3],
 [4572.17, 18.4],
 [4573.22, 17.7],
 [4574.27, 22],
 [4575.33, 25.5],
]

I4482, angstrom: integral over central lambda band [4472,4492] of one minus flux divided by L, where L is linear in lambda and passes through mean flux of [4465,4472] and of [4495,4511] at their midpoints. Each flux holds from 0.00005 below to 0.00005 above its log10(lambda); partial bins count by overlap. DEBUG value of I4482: -1.6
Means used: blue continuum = 20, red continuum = 21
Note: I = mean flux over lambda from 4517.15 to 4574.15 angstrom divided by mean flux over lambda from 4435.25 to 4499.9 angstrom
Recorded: 1.04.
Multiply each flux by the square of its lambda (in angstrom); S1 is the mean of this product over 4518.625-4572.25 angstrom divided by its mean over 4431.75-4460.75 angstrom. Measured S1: 1.14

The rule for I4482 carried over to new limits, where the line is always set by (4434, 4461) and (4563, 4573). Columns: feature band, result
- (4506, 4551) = 2.8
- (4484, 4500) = -0.3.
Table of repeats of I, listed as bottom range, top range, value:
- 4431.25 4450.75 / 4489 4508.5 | 1.03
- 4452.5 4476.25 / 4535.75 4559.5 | 1.12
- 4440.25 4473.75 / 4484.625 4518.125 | 1.08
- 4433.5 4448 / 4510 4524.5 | 1.09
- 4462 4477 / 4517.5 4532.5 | 0.99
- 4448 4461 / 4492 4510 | 1.10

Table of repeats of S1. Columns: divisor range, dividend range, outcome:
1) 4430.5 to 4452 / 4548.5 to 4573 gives 1.18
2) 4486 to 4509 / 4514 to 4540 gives 0.96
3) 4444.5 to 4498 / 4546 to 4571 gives 1.15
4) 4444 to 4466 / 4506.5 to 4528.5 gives 1.15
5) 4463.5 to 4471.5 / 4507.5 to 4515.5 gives 1.12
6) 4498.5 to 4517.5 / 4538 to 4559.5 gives 1.04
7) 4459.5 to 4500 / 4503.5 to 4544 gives 1.01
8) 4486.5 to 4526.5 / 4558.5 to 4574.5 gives 1.12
